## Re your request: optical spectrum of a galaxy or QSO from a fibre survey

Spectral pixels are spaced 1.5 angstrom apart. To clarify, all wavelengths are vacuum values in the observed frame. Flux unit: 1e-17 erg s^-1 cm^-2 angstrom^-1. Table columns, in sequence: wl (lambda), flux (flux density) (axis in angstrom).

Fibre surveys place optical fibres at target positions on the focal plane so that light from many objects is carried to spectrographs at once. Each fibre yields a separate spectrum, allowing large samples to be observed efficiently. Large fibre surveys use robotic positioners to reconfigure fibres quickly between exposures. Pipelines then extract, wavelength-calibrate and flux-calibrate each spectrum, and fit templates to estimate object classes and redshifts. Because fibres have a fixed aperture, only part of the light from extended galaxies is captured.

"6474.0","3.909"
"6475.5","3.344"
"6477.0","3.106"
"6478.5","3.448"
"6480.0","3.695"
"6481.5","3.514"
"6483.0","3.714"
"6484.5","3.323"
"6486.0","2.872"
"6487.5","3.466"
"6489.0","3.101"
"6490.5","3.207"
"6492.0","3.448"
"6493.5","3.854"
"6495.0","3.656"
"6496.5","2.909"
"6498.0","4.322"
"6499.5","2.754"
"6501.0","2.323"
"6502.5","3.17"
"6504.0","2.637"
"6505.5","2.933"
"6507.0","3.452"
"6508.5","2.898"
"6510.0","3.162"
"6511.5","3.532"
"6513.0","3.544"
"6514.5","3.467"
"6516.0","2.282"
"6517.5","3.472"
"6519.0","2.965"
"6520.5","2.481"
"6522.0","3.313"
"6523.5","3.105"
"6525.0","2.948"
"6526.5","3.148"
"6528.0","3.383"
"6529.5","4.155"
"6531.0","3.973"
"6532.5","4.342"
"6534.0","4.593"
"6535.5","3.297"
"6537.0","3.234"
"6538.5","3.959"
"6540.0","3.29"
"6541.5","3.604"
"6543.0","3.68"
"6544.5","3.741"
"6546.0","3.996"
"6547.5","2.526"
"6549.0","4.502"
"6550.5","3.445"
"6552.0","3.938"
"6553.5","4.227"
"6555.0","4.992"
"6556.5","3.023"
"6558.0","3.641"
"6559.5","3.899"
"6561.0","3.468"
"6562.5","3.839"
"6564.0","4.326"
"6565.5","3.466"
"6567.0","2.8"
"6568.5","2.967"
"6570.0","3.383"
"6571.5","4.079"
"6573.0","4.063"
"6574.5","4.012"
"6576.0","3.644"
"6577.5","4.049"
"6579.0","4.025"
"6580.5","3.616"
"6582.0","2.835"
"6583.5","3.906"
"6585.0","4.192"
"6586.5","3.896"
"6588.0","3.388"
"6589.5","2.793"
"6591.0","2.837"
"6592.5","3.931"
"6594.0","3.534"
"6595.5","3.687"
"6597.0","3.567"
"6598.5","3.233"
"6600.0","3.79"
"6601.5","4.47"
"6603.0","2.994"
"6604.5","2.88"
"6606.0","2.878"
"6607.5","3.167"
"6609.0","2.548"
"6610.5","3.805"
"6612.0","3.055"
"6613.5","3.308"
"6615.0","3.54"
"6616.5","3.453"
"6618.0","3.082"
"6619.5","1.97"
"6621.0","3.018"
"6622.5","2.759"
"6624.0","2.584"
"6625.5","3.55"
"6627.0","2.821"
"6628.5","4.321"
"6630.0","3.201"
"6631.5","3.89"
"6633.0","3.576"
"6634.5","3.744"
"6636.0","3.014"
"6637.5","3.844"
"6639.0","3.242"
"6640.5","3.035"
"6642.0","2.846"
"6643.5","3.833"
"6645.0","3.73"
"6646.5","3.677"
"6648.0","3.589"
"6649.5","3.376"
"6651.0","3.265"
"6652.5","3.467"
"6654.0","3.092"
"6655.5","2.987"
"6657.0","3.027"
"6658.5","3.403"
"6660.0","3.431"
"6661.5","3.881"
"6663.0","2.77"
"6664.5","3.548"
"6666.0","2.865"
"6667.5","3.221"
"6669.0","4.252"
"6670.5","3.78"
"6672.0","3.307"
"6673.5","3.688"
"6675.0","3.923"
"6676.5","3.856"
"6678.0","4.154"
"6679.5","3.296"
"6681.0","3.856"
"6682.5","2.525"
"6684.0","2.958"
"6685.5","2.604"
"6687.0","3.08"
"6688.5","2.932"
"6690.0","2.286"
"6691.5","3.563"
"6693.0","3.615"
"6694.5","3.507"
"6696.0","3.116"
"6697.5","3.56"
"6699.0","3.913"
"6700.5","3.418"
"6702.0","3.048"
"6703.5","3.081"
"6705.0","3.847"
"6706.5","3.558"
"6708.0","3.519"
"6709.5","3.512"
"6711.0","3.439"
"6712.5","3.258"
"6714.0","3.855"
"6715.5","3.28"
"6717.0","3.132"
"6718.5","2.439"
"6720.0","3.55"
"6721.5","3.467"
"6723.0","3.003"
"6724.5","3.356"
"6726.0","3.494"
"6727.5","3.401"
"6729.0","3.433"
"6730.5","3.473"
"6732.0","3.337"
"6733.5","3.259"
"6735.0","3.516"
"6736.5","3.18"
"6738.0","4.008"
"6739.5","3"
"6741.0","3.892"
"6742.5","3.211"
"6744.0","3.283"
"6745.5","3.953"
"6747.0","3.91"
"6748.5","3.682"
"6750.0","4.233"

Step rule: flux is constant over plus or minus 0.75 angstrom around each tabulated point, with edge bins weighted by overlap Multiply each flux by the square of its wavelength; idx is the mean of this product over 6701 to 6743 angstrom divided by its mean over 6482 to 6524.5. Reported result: 1.1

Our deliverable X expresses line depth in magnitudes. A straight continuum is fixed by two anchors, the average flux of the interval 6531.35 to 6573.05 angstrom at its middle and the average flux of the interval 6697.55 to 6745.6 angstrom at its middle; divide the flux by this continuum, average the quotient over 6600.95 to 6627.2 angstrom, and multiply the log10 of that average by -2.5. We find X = 0.16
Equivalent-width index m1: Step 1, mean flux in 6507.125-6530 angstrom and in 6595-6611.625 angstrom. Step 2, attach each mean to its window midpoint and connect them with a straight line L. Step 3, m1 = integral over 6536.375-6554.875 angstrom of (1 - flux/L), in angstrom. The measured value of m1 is -2.8 angstrom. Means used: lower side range 3.19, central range 3.73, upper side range 3.35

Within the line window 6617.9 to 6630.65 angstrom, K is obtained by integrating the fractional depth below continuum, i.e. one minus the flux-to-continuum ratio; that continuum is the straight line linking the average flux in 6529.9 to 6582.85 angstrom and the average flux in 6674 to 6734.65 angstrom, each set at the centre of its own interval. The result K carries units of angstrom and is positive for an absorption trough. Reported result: 1.9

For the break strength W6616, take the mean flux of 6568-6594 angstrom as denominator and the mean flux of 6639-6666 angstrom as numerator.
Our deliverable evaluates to 0.92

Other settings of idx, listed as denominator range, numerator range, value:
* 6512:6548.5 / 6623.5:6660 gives 1.02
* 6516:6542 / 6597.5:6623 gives 0.94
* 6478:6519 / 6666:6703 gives 1.10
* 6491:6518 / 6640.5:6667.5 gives 1.09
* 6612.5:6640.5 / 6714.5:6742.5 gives 1.06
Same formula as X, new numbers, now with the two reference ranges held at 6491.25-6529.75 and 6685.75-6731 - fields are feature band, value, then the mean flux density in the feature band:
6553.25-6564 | -0.20 mag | 3.89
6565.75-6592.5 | -0.10 mag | 3.57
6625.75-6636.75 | -0.08 mag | 3.51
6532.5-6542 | -0.16 mag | 3.72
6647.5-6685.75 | -0.03 mag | 3.4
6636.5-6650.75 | -0.05 mag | 3.45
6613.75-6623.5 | 0.10 mag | 2.98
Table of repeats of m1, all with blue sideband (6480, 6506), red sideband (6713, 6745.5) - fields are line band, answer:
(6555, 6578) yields -2.7 angstrom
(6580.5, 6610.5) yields -0.9 angstrom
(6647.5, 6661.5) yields 0.1 angstrom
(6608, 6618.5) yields 0.2 angstrom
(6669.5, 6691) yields 0.2 angstrom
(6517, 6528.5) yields 0.7 angstrom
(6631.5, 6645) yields -0.4 angstrom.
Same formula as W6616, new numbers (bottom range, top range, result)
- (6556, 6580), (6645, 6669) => 0.91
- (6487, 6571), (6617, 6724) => 0.97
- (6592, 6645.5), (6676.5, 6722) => 1.00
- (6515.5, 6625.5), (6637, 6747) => 0.97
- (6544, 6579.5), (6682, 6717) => 0.88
